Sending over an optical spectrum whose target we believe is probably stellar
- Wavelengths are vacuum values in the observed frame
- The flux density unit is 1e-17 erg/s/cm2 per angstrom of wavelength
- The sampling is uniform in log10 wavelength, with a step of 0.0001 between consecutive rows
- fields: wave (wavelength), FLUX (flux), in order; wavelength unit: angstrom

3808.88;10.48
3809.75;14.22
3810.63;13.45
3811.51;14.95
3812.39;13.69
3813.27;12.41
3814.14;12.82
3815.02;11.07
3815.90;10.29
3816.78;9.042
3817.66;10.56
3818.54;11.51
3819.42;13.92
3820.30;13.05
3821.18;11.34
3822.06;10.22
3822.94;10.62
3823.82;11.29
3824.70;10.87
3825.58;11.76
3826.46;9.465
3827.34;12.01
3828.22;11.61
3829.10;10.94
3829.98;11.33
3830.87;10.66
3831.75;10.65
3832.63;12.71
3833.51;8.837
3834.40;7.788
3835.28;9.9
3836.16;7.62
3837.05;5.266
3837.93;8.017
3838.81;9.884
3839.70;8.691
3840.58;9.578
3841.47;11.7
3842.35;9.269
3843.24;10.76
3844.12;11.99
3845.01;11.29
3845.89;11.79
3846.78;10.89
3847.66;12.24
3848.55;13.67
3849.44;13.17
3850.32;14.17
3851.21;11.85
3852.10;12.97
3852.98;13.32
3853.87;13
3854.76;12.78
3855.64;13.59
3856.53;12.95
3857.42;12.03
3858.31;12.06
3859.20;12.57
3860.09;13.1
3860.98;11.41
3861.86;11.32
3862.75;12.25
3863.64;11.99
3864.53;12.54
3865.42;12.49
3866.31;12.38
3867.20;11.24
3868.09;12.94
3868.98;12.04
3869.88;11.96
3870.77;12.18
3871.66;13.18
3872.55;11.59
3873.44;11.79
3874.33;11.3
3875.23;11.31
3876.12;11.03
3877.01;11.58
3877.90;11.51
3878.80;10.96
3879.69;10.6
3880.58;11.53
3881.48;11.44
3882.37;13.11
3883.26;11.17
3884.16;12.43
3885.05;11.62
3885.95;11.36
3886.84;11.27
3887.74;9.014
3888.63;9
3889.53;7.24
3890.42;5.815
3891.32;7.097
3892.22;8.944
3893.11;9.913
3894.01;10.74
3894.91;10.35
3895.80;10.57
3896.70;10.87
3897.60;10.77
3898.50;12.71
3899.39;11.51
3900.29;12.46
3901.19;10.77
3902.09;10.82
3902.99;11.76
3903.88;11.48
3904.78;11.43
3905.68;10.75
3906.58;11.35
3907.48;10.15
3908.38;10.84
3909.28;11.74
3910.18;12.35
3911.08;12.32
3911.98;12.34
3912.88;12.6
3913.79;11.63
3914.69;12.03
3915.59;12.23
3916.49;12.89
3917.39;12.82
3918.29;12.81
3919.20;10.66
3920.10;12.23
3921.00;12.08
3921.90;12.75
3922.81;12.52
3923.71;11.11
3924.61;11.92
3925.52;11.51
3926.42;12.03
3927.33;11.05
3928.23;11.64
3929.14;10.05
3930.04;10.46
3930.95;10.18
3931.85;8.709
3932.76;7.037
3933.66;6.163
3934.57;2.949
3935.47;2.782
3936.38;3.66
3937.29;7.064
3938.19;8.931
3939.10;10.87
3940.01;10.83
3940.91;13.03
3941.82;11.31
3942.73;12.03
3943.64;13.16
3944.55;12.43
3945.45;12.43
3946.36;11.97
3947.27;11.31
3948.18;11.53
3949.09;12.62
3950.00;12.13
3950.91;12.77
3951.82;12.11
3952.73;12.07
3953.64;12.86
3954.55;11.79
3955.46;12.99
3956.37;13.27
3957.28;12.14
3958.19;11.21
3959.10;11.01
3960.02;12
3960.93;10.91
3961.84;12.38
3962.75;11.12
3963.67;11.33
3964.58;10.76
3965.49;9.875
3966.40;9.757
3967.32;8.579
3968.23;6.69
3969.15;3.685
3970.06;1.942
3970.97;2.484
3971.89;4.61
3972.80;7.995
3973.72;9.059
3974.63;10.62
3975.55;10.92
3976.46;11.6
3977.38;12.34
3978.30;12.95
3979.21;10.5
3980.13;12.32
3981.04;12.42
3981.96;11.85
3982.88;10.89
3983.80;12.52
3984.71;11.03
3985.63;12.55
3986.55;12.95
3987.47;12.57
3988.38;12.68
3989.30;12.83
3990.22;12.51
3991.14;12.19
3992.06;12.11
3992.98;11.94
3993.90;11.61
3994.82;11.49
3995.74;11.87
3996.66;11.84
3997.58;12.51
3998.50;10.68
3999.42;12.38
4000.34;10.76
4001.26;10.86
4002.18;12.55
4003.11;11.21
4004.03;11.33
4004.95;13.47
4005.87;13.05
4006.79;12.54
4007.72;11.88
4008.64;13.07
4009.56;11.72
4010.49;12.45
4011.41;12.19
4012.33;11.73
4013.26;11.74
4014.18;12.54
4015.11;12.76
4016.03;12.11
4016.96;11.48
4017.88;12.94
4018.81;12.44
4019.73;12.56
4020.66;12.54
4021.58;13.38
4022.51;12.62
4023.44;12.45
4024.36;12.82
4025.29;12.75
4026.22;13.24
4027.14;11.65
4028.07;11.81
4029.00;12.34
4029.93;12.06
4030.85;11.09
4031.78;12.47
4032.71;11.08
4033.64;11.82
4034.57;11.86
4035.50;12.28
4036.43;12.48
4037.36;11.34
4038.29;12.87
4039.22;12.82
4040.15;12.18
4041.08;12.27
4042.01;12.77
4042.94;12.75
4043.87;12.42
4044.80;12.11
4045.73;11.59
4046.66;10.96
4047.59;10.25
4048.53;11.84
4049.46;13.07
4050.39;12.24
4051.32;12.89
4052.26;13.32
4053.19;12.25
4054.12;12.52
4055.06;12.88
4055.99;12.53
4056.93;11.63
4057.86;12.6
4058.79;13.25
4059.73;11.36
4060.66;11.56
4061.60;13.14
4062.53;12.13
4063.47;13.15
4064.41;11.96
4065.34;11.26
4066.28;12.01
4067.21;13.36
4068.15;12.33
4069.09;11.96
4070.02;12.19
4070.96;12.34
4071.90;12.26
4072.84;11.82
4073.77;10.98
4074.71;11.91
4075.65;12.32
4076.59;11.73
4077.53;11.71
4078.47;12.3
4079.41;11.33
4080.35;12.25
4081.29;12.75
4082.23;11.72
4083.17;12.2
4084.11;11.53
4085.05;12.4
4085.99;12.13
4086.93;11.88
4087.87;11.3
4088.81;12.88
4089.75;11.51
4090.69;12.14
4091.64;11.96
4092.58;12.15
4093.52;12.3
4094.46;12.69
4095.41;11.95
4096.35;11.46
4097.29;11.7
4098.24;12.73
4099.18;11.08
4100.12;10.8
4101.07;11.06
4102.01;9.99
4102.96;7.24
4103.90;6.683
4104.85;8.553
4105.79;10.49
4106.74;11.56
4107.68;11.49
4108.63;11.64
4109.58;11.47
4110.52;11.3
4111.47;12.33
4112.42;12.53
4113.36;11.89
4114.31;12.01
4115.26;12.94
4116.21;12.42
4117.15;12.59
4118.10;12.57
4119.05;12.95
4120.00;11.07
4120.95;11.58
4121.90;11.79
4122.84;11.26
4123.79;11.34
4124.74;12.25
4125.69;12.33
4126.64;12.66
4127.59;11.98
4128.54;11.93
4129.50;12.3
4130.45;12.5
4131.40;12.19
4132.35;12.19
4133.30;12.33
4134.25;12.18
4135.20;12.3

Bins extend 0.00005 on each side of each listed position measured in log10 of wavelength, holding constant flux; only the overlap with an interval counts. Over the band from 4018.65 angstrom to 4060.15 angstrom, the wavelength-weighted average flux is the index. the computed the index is 12.3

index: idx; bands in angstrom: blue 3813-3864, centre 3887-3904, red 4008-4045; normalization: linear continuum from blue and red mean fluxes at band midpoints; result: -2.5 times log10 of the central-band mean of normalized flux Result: 0.15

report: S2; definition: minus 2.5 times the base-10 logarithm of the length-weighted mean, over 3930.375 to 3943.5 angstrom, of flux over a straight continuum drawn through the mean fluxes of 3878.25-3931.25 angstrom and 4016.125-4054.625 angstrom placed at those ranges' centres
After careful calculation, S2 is 0.34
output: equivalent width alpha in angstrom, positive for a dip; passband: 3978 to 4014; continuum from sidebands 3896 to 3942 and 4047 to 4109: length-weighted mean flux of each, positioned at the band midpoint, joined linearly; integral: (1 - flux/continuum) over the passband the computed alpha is -2.6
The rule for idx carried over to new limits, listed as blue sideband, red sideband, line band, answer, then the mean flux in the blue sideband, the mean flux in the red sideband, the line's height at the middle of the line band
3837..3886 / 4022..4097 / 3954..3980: 0.212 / 11.7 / 12.2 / 12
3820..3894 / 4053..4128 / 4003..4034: -0.061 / 11.1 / 11.8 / 11.6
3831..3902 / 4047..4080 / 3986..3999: -0.029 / 11.2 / 12.2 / 11.8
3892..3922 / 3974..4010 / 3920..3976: 0.159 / 11.5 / 12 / 11.7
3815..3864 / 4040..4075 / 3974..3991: -0.009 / 11.2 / 12.2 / 11.9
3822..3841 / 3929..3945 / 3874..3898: -0.109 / 9.98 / 8.96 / 9.46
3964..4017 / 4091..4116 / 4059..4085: -0.083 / 11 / 11.2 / 11.2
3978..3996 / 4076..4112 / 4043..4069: -0.053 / 12.1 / 11.4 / 11.7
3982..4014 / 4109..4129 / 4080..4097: -0.001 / 12.1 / 12.1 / 12.1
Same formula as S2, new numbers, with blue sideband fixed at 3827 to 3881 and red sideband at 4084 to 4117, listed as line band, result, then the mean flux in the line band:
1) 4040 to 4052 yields -0.06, 12.1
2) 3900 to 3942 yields 0.08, 10.6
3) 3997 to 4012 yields -0.06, 12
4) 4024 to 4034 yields -0.06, 12.1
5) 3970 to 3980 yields 0.26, 9.03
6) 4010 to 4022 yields -0.08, 12.4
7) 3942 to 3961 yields -0.06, 12.1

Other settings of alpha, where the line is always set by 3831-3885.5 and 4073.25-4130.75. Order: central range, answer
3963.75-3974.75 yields 4.15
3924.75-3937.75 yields 3.63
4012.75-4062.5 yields -2.77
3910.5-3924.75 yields -0.81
